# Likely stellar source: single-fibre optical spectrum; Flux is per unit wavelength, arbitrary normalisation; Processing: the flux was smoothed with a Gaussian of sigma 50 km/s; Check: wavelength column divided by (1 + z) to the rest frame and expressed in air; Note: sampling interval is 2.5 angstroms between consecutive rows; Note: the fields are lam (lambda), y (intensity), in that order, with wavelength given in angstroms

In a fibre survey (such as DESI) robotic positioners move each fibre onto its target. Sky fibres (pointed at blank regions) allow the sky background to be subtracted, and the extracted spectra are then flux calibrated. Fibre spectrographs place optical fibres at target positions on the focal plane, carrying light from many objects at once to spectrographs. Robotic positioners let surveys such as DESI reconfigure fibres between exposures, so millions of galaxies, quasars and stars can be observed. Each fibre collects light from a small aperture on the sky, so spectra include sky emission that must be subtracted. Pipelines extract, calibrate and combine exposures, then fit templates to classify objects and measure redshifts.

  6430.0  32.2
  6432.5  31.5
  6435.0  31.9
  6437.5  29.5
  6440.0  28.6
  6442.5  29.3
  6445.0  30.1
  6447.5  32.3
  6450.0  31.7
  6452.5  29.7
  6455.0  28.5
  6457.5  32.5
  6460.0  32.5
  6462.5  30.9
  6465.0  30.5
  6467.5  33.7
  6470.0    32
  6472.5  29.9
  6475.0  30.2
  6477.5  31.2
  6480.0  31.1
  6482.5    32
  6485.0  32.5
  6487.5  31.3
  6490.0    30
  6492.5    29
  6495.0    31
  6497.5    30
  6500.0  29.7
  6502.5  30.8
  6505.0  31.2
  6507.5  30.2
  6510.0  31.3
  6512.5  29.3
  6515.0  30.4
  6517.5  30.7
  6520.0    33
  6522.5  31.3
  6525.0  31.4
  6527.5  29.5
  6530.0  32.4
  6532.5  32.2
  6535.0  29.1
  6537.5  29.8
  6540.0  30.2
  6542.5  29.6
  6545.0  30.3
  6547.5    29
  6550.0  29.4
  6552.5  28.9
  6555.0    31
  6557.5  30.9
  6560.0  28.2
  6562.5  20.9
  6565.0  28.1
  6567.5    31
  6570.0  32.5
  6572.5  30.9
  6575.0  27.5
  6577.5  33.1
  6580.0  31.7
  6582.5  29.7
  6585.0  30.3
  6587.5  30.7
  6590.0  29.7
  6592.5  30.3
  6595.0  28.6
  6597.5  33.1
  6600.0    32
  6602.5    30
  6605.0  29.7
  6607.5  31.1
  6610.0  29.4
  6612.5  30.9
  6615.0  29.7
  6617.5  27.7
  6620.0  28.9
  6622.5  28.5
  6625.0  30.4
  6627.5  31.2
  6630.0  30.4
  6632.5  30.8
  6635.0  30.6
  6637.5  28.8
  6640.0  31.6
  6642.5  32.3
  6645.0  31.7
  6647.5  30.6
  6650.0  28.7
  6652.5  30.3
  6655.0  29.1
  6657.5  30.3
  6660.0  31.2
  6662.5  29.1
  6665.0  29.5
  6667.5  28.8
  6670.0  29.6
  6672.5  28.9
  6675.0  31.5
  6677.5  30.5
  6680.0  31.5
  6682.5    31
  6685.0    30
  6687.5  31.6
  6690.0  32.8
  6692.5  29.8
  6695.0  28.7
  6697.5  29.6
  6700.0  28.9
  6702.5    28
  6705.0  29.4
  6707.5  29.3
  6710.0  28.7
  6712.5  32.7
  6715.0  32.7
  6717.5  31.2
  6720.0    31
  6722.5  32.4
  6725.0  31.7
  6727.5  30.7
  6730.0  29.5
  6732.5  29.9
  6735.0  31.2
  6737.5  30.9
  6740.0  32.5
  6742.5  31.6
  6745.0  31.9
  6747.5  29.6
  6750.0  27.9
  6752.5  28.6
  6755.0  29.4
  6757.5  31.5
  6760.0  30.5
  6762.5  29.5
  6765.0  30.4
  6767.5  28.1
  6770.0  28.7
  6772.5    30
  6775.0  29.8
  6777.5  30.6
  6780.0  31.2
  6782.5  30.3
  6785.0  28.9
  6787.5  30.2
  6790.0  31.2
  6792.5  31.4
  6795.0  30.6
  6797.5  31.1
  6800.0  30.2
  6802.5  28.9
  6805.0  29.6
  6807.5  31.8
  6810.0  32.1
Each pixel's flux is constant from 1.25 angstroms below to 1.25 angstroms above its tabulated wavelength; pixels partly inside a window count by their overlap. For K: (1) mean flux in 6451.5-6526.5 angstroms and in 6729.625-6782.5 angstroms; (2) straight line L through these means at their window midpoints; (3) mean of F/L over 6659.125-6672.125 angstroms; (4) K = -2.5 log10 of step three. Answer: 0.03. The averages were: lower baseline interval 30.9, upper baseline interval 30.2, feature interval 29.5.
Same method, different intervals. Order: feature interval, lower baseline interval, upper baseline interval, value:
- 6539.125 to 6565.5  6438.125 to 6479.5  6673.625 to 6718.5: 0.070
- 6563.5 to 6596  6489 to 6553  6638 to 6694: 0.006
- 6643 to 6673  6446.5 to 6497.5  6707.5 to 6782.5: 0.028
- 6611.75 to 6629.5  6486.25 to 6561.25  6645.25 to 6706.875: 0.019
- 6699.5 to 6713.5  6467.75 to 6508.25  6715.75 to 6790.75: 0.035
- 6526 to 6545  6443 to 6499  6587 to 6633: 0.007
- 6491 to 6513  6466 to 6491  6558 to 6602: 0.026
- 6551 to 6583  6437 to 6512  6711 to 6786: 0.040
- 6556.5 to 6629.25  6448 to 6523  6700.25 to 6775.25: 0.028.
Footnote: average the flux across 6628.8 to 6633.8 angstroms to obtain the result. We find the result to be 30.6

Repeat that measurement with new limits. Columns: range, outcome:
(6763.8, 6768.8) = 29.2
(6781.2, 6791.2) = 30.1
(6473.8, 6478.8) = 30.7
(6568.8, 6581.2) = 31.1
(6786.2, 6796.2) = 30.8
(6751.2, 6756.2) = 29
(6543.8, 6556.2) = 29.7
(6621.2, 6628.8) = 30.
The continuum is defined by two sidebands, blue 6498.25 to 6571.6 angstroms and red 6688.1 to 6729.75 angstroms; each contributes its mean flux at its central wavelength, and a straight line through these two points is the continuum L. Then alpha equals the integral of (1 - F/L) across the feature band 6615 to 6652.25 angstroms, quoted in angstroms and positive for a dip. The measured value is 0.2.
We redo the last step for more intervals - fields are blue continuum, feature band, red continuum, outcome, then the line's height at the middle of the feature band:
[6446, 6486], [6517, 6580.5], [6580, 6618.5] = 1.2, 30.7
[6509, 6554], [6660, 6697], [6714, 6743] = 0.9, 31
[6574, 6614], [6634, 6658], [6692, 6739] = 0.0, 30.4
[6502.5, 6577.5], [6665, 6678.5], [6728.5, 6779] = 0.1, 30.1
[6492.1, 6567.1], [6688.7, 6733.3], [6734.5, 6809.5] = -0.3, 30.2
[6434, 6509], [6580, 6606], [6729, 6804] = 0.1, 30.5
